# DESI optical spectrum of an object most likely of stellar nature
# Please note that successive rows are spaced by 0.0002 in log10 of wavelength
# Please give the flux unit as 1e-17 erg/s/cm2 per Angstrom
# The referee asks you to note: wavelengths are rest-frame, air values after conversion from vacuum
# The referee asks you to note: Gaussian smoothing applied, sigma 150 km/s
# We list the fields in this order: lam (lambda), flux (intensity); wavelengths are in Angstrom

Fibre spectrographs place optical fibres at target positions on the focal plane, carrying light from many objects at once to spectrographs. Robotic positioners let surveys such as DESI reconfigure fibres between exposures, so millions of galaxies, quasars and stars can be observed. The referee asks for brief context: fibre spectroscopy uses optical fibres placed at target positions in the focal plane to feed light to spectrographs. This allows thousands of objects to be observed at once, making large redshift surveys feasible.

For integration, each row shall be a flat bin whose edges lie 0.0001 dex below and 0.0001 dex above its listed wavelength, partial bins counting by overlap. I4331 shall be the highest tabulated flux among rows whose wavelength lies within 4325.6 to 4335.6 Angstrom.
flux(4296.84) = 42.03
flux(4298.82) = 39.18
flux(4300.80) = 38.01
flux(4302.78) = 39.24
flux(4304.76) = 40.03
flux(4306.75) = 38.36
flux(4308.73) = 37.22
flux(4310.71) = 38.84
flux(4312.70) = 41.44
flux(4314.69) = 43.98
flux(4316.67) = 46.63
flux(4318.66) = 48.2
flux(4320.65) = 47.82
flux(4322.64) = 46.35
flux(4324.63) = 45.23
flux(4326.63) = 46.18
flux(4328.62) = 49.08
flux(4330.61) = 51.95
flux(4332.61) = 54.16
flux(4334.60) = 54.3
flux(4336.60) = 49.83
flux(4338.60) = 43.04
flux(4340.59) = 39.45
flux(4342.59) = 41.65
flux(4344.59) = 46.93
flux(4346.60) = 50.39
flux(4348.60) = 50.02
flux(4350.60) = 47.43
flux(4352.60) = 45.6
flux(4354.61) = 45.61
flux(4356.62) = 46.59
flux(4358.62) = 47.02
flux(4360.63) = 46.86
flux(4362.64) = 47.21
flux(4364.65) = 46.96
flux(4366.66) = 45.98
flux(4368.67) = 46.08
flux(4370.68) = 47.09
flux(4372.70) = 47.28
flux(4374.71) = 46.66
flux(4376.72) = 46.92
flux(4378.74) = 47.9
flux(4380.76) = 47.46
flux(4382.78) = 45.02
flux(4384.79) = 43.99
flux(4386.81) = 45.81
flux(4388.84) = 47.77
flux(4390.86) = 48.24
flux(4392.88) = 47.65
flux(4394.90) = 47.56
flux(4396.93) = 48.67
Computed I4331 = 54.3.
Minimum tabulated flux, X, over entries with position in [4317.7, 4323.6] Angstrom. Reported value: 46.35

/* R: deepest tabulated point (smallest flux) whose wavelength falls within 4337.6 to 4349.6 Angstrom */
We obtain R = 39.45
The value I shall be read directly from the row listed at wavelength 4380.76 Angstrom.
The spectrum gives 47.46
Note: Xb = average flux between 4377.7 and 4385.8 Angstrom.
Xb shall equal 46.1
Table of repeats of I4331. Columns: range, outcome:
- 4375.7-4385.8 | 47.9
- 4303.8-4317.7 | 46.63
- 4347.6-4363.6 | 50.02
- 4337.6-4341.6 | 43.04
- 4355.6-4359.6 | 47.02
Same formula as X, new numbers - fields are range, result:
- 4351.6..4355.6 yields 45.6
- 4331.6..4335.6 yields 54.16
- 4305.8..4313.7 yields 37.22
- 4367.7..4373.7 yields 46.08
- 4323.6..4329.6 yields 45.23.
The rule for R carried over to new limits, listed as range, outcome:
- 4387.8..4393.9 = 47.65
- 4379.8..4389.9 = 43.99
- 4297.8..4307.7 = 38.01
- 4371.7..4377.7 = 46.66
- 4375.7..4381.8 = 46.92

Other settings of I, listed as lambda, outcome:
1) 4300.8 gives 38.01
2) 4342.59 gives 41.65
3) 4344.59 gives 46.93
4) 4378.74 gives 47.9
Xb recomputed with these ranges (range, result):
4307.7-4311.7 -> 38.1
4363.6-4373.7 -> 46.7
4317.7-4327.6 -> 46.7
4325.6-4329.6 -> 47.5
